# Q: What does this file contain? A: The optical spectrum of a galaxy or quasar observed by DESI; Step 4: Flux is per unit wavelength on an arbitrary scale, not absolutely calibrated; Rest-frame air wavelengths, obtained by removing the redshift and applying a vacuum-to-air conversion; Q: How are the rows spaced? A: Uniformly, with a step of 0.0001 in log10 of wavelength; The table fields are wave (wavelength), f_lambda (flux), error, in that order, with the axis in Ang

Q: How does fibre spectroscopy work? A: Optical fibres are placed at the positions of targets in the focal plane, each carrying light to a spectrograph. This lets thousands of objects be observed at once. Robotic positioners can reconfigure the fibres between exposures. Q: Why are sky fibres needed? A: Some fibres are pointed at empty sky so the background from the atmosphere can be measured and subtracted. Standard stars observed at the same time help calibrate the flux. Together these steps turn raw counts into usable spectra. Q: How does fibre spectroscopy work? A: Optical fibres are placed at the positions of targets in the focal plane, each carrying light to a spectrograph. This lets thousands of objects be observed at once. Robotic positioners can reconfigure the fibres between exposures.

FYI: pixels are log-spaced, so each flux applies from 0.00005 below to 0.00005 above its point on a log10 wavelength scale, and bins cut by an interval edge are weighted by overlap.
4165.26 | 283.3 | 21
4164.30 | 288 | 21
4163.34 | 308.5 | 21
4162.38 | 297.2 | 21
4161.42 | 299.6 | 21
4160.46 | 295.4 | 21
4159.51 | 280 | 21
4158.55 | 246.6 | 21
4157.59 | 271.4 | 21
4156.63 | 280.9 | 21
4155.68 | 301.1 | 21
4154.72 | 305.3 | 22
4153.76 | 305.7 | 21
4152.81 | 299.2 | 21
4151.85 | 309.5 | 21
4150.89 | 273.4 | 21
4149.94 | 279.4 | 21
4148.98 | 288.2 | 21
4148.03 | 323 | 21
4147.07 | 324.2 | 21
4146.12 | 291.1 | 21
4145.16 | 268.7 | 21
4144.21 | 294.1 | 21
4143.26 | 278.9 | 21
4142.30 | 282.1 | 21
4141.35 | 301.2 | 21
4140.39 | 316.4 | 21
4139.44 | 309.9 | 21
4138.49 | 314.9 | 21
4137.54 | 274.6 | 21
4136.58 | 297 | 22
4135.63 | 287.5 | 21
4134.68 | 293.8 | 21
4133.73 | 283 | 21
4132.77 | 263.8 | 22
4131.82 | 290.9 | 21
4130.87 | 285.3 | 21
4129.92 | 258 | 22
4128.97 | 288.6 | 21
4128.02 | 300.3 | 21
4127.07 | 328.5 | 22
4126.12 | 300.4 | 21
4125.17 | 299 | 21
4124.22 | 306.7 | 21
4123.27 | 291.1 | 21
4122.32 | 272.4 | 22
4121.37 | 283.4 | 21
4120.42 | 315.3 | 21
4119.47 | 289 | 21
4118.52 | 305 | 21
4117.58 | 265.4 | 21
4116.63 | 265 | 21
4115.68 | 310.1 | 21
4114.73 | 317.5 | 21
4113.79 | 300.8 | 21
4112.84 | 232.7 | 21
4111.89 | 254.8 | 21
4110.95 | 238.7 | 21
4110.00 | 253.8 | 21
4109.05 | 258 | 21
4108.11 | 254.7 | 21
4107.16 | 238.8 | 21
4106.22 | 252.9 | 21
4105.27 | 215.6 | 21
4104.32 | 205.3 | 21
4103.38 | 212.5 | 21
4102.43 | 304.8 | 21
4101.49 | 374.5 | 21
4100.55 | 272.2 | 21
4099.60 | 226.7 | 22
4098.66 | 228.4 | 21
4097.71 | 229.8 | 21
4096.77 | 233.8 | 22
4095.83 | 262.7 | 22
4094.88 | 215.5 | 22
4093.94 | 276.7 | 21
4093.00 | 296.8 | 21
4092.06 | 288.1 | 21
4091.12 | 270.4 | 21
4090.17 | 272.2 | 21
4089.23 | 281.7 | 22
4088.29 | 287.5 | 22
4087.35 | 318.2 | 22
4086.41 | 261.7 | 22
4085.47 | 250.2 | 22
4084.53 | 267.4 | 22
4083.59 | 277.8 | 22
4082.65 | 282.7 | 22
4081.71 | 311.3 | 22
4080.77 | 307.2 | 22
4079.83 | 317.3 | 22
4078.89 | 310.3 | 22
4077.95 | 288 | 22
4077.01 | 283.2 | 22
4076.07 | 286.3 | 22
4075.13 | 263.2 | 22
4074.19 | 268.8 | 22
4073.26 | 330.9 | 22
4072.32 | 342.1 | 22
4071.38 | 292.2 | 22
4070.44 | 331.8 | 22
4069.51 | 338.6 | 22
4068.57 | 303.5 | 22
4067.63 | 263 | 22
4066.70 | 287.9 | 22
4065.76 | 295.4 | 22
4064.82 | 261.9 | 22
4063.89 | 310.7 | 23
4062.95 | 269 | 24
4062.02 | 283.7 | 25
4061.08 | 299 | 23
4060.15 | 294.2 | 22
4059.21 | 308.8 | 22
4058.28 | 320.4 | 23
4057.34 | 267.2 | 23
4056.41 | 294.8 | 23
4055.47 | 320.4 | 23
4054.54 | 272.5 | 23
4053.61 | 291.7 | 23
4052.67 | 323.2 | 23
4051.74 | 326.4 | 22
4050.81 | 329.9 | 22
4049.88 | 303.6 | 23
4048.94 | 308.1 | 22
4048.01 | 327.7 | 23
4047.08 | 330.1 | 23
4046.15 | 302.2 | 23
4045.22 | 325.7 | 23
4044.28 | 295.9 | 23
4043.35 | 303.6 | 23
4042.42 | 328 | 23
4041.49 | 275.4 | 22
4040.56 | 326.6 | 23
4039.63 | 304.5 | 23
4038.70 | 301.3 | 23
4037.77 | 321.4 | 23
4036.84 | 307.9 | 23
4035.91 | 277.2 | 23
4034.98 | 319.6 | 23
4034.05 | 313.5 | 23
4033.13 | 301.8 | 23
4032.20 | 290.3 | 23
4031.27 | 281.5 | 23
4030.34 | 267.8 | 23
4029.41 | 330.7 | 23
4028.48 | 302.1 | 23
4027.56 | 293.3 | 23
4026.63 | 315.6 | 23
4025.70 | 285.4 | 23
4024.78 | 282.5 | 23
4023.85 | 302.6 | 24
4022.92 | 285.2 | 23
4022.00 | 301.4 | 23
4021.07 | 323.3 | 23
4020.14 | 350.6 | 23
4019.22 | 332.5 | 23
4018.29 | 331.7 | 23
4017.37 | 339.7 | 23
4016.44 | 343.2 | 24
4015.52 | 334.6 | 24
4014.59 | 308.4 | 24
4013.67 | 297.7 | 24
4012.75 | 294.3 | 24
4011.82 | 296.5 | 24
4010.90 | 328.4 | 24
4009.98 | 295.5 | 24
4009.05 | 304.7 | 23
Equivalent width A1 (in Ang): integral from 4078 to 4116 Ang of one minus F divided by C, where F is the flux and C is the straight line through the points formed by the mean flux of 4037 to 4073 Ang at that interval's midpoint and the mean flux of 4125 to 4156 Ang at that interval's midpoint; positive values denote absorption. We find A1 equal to 3.9 Ang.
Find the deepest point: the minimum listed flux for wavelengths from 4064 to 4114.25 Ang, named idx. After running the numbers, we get 205.3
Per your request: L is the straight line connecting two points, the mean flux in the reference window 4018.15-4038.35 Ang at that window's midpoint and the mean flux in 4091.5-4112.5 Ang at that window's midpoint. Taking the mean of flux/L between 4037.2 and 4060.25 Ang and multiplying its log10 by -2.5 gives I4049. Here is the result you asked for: -0.06 mag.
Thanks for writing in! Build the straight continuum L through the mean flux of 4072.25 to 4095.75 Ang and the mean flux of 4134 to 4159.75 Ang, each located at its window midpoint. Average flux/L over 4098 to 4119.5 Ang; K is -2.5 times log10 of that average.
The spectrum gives 0.10 mag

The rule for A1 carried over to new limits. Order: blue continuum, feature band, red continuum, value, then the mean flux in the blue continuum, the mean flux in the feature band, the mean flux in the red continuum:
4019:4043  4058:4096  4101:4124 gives -0.5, 304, 290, 272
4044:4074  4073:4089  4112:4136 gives 0.6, 304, 288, 289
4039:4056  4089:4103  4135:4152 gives 1.6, 311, 268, 295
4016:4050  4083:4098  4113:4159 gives 1.5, 309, 269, 292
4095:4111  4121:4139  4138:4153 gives -0.7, 250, 291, 297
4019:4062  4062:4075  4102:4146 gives -0.1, 305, 298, 280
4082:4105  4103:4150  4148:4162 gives -0.4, 266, 281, 290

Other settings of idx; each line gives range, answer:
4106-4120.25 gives 232.7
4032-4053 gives 275.4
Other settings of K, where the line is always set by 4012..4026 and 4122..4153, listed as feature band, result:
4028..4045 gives 0.03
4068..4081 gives 0.00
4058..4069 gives 0.06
